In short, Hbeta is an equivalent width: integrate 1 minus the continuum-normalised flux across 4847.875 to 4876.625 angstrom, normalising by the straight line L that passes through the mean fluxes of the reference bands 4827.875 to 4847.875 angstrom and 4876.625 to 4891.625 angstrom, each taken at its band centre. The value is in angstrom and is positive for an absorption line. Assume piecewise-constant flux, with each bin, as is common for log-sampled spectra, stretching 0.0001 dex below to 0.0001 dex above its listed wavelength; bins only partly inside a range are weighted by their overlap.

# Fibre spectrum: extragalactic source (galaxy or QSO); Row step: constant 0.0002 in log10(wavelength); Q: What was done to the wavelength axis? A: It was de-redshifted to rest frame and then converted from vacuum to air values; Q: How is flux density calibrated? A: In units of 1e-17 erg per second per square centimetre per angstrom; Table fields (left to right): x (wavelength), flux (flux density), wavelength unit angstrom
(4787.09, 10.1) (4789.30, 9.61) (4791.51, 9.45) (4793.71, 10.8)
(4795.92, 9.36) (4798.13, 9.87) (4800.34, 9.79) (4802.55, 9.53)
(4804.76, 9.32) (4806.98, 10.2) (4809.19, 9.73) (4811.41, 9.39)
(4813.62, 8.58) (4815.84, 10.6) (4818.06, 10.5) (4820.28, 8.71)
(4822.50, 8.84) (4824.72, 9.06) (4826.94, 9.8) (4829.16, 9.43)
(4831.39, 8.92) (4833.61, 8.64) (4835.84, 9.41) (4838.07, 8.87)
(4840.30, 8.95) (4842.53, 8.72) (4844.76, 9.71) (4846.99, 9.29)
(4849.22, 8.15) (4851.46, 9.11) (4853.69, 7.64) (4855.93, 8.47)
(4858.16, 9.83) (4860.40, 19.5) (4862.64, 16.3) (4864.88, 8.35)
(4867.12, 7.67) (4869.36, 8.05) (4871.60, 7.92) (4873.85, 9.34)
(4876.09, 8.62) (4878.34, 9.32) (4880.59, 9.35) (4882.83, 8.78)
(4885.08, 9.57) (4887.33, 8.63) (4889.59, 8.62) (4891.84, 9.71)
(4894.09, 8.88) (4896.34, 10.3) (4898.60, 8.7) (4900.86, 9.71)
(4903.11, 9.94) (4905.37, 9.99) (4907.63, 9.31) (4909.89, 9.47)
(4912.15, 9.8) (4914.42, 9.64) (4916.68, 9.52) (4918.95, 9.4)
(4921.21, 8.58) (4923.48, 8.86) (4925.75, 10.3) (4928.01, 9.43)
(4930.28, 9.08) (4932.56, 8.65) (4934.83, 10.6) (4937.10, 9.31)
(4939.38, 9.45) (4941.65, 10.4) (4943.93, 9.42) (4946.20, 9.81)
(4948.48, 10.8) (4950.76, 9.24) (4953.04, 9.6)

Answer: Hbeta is -2.7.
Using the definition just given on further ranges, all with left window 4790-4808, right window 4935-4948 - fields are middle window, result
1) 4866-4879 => 1.78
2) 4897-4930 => 1.10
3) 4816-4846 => 1.67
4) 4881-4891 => 0.86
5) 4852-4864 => -2.85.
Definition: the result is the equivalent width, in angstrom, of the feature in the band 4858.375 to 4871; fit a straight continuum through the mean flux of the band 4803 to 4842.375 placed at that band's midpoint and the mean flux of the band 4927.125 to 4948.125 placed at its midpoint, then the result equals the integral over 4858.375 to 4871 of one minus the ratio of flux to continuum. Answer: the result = -3.0 angstrom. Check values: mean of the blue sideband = 9.34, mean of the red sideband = 9.62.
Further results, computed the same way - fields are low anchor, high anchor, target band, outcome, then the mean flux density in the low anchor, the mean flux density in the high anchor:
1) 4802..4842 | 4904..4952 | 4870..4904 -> 1.25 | 9.35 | 9.58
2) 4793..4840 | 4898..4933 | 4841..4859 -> 1.15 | 9.47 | 9.42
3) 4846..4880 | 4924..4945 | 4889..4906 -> 0.40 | 9.83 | 9.6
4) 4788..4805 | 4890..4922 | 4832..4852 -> 1.36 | 9.74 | 9.49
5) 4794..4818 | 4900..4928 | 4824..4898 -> 1.12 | 9.71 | 9.54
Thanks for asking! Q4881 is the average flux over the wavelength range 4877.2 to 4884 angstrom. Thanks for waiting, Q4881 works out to 9.15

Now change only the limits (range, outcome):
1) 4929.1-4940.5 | 9.41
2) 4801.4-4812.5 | 9.63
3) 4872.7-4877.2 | 8.97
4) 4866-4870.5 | 7.87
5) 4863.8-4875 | 8.27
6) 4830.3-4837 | 8.99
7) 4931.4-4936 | 9.61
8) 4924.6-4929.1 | 9.88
